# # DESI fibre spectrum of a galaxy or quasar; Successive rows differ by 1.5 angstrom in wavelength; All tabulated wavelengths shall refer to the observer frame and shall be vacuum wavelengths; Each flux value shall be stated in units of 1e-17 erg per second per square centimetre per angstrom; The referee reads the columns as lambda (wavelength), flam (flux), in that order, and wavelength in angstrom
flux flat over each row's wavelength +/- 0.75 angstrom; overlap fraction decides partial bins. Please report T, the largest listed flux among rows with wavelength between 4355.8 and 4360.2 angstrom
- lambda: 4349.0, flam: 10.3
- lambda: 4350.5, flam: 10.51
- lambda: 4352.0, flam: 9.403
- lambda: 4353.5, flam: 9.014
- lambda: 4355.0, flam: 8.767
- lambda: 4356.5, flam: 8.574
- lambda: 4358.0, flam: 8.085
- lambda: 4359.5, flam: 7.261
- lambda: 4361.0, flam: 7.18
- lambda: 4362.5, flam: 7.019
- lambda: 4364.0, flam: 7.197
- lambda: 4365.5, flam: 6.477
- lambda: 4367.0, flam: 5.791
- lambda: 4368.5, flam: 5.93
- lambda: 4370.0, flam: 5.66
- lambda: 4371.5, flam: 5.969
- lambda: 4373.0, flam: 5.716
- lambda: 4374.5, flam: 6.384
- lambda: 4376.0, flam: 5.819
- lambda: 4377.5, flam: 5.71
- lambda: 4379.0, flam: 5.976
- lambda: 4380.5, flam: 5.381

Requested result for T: 8.574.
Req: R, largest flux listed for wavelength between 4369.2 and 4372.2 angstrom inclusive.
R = 5.969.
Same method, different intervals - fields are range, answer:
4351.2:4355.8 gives 9.403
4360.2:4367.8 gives 7.197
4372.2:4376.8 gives 6.384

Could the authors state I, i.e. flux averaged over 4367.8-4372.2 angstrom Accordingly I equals 5.85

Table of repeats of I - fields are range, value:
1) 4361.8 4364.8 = 7.1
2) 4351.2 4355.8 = 9.07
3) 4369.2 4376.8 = 5.91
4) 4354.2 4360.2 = 8.19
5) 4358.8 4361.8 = 7.22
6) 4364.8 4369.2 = 6.06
